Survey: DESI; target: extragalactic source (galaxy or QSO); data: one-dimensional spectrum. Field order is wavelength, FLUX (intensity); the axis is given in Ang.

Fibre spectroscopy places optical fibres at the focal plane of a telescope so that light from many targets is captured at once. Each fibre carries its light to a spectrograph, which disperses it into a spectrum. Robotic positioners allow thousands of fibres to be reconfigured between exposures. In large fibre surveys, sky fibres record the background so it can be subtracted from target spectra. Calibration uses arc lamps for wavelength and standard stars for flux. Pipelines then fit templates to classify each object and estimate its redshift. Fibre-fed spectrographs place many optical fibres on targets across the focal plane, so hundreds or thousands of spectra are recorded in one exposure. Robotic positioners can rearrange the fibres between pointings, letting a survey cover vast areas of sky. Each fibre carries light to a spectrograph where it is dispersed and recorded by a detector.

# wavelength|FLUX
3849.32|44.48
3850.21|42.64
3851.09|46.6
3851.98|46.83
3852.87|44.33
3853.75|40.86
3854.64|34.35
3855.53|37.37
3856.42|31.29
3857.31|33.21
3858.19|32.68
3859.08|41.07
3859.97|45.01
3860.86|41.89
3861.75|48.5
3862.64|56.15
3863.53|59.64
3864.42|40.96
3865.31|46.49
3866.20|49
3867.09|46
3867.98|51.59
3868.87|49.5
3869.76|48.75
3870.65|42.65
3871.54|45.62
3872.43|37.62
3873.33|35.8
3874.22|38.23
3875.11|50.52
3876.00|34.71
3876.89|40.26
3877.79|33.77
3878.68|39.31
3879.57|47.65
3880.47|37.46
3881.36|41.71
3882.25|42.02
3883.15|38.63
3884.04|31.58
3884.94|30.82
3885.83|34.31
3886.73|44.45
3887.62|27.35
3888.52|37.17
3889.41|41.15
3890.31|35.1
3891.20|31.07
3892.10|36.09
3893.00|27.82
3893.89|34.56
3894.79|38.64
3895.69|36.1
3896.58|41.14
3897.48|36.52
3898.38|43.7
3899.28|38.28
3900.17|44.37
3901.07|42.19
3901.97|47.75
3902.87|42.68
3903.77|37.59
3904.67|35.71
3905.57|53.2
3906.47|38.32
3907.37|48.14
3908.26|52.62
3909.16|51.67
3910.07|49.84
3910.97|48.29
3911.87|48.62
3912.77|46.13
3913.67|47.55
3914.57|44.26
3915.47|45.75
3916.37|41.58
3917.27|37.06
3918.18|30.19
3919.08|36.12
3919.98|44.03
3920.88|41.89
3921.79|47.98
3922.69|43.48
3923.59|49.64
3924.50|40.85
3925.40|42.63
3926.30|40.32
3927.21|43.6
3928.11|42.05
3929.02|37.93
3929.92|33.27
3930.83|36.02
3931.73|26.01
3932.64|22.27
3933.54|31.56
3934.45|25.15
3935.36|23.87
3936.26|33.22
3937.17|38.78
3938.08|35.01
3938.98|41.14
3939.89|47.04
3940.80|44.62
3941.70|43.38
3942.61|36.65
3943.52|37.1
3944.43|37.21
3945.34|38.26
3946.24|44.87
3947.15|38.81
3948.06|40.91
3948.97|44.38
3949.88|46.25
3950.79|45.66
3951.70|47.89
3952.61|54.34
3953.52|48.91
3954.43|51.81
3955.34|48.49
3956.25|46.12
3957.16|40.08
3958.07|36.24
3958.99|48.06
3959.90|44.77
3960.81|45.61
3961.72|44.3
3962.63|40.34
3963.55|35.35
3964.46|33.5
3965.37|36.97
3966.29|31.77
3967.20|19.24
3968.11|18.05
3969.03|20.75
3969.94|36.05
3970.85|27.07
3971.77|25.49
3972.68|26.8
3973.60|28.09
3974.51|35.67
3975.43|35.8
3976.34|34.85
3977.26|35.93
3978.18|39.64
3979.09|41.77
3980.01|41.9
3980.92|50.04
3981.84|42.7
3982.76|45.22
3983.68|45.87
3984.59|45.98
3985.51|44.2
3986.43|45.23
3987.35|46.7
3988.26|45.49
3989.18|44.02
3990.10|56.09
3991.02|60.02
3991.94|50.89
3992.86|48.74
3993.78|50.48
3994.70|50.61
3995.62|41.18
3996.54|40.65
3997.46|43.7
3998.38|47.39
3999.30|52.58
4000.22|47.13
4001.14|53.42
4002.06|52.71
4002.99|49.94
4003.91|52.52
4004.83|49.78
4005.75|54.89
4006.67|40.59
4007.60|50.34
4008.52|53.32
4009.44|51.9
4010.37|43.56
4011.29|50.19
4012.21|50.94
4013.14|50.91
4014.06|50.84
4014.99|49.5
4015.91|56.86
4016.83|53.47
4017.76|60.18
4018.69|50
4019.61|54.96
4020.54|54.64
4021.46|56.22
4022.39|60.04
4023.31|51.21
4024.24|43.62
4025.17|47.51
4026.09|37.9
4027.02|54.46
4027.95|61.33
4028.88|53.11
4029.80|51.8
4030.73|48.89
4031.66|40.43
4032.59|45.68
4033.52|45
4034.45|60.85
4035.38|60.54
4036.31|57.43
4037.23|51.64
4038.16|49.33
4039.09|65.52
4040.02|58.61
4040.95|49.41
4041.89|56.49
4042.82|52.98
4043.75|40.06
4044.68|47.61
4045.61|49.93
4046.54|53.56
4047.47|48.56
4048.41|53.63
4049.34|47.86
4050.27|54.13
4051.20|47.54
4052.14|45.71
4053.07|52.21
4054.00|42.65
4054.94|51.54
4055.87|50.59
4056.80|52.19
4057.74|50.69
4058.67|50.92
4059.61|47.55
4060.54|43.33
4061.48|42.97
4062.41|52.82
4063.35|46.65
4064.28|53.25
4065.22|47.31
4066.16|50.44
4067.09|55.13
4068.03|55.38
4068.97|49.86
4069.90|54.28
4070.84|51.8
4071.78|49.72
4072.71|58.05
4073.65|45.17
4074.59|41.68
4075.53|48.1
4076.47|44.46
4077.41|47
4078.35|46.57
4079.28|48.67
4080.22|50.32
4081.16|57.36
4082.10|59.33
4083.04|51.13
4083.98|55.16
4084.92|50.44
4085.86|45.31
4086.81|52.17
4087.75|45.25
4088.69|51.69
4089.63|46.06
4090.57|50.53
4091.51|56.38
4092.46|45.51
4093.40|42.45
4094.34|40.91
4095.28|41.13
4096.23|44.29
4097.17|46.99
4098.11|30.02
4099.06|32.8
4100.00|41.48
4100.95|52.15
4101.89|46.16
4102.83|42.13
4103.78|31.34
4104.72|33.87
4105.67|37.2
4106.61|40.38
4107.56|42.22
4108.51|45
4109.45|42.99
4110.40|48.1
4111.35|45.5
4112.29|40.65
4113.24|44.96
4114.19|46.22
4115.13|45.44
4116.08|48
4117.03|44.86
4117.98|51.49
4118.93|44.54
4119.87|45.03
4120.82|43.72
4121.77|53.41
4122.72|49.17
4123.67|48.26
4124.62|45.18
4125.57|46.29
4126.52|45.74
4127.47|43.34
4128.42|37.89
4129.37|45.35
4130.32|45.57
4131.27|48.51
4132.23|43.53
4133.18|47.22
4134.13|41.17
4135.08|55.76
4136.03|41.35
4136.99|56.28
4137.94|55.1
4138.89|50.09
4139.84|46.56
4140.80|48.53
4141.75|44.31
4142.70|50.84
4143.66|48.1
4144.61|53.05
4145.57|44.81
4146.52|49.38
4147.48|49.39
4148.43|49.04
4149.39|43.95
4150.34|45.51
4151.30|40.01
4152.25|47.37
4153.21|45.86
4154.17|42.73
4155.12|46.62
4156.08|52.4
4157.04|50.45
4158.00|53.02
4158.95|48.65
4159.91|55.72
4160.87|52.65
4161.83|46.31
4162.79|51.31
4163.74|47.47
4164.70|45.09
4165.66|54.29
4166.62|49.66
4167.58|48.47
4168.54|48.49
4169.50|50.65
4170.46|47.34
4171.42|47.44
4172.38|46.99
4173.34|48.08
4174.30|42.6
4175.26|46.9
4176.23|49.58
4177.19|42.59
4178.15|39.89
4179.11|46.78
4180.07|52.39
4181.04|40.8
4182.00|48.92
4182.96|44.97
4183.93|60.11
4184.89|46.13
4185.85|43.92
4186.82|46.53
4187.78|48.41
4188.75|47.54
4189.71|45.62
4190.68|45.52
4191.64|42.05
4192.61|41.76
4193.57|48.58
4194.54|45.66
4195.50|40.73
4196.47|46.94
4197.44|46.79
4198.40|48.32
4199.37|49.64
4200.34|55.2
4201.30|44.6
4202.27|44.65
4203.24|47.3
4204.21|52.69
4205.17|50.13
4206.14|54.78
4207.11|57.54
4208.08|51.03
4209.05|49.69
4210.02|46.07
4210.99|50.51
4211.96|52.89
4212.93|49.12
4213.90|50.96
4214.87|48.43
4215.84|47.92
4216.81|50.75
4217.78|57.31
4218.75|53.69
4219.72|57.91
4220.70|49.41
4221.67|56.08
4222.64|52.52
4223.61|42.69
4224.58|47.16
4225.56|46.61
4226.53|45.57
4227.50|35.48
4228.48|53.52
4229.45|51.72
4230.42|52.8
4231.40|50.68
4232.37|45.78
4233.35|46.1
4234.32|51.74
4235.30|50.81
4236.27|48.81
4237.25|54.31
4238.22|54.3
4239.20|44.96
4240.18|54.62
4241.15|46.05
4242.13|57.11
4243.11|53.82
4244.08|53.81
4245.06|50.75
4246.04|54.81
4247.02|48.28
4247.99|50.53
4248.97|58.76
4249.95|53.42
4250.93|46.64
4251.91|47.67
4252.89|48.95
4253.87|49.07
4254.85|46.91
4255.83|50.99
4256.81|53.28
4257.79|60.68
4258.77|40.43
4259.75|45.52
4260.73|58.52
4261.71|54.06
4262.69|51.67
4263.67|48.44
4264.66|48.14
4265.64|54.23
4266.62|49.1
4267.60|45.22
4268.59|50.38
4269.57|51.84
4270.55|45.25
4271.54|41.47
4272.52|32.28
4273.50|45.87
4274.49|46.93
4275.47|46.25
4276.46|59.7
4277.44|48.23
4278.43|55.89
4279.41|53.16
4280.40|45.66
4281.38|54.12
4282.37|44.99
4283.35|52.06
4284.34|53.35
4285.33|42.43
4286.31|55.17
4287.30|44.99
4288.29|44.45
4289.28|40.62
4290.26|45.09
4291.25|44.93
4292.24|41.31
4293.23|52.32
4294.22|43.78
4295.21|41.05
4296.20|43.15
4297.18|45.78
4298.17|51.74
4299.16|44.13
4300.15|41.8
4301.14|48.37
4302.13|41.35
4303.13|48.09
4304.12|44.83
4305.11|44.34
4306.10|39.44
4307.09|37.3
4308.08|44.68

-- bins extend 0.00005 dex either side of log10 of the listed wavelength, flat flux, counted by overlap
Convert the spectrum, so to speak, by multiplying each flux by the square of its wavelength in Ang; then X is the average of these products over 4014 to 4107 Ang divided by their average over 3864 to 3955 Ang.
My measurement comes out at 1.3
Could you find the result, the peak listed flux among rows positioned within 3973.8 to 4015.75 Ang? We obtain 60.02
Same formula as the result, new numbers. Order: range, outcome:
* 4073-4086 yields 59.33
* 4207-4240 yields 57.91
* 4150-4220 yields 60.11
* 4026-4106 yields 65.52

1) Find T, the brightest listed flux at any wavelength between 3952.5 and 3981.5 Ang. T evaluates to 54.34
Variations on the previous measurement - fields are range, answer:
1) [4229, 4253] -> 58.76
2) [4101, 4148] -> 56.28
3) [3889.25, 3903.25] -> 47.75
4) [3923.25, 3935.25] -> 49.64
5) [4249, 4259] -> 60.68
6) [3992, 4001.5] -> 53.42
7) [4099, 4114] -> 52.15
